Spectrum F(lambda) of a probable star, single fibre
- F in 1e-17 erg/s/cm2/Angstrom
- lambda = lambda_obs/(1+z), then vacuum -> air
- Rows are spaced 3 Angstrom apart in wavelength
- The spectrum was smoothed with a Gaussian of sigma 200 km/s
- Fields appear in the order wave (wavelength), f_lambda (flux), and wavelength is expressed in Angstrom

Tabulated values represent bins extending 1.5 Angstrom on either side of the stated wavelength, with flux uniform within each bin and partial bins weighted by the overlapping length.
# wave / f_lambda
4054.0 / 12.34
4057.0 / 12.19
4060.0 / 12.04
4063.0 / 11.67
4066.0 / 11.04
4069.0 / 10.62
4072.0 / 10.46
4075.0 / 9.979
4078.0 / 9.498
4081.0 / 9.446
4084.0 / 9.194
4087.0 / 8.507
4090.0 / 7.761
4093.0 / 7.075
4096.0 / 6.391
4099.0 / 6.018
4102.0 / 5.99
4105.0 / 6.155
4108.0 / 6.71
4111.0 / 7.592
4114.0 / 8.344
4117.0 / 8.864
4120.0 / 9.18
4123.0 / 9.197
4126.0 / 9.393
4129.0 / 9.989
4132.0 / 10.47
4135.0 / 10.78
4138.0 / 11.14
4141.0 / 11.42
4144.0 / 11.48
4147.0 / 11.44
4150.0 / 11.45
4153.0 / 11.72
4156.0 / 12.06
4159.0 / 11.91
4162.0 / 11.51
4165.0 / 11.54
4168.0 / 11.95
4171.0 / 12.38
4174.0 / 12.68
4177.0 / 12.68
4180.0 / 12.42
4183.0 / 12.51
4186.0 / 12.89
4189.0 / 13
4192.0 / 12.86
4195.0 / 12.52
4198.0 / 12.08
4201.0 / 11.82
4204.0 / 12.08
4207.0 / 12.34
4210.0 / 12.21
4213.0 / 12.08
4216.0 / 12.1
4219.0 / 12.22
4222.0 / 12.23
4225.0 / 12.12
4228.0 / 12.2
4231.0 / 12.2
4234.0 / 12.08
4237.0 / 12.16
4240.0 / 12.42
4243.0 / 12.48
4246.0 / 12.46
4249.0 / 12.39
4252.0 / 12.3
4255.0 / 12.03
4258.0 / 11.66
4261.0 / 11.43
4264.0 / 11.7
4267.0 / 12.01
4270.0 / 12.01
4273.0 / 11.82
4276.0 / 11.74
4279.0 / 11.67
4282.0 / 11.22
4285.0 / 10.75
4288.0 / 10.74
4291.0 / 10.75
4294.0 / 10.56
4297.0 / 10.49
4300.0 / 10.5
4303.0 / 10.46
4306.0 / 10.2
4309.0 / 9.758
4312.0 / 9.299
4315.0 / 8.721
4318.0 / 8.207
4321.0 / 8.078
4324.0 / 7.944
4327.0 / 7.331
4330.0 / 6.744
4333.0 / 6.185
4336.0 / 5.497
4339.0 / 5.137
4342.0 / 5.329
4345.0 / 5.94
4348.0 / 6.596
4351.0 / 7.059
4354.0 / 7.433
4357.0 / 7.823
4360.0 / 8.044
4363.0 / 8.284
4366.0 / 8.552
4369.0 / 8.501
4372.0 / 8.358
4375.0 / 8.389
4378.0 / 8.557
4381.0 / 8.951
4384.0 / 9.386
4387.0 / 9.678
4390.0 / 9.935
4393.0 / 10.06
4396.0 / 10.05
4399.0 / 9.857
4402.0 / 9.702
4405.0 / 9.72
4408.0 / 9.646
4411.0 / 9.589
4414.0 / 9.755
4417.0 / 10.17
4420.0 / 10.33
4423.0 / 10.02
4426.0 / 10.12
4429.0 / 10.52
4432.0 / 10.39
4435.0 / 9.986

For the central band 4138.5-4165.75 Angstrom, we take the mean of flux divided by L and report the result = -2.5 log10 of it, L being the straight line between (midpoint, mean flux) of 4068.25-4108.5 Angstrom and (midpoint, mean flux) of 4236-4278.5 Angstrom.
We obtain -0.21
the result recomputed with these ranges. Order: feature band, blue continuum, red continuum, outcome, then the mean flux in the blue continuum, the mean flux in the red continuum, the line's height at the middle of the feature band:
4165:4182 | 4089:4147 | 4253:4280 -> -0.24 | 8.71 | 11.8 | 9.86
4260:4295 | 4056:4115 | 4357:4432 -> -0.23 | 8.81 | 9.41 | 9.18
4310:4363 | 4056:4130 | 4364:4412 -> 0.27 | 8.9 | 9.29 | 9.23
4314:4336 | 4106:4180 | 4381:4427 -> 0.33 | 10.7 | 9.84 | 10.1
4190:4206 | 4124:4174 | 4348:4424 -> -0.14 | 11.3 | 9.06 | 10.8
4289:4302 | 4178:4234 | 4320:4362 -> -0.22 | 12.3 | 6.8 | 8.66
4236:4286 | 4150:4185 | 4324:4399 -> -0.18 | 12.1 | 7.87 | 10.1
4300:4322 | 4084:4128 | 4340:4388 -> -0.19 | 7.73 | 7.88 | 7.85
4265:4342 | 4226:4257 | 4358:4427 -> 0.18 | 12.3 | 9.36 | 11.1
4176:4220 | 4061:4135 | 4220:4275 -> -0.13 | 8.79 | 12.1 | 11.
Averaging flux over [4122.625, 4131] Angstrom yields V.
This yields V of 9.63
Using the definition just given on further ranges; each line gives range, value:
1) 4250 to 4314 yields 11.1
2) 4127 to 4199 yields 11.9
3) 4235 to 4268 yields 12.1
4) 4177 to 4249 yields 12.3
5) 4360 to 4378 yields 8.4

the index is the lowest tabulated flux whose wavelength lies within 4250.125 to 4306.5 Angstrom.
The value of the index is 10.2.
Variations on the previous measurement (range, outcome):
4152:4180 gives 11.51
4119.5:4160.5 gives 9.18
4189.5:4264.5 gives 11.43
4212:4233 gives 12.08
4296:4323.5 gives 8.078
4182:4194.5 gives 12.51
